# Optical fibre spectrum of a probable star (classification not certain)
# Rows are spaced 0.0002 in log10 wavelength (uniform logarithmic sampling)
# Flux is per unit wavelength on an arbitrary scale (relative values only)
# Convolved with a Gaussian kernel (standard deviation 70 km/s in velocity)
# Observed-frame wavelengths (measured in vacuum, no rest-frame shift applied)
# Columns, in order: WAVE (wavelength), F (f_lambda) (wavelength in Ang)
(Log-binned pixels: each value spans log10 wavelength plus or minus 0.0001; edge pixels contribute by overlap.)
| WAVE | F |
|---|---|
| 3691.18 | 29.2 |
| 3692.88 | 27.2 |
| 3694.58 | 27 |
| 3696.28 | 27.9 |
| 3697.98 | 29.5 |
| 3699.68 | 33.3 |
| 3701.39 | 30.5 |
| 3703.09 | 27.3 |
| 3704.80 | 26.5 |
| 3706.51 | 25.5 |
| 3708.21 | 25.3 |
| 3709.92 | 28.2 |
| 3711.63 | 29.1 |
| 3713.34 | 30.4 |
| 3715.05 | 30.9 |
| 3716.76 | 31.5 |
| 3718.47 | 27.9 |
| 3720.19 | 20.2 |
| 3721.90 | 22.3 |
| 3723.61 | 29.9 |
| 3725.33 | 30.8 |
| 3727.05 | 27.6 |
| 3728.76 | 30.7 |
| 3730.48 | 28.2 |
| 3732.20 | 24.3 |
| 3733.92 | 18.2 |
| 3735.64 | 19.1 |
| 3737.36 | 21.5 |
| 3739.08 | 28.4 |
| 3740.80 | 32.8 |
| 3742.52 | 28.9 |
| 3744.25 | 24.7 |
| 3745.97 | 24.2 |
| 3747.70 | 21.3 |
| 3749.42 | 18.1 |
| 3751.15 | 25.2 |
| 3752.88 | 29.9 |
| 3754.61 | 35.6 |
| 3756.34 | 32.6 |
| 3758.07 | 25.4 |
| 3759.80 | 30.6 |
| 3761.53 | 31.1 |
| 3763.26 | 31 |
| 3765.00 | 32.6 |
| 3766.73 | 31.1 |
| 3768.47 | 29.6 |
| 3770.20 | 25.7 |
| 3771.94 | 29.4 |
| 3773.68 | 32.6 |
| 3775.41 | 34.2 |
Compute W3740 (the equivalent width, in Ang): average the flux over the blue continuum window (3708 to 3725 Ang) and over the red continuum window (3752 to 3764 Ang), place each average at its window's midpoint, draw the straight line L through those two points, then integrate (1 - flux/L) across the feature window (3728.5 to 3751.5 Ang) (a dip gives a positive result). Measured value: 3.88 Ang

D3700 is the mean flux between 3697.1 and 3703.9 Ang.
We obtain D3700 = 30.2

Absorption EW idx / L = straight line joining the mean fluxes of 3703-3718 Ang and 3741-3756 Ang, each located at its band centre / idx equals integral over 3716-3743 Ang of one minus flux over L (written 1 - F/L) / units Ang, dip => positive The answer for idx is 1.1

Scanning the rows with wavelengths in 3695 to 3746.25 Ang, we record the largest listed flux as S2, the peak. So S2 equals 33.3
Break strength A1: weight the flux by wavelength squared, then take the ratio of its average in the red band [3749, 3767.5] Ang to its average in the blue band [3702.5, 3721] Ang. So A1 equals 1.10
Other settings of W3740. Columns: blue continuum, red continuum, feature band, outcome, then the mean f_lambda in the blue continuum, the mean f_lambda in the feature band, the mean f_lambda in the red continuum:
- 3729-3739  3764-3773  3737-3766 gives -1.59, 23.3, 28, 29.7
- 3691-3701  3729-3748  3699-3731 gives -1.13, 29.1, 28.2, 25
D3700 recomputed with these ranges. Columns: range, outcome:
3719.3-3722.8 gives 21.4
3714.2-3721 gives 27.7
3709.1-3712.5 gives 28.6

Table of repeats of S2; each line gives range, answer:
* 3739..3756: 35.6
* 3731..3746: 32.8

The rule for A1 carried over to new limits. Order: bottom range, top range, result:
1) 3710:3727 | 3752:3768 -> 1.13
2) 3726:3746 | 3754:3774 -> 1.20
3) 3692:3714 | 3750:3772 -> 1.09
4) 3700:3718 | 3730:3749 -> 0.87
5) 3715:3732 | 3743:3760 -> 0.98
